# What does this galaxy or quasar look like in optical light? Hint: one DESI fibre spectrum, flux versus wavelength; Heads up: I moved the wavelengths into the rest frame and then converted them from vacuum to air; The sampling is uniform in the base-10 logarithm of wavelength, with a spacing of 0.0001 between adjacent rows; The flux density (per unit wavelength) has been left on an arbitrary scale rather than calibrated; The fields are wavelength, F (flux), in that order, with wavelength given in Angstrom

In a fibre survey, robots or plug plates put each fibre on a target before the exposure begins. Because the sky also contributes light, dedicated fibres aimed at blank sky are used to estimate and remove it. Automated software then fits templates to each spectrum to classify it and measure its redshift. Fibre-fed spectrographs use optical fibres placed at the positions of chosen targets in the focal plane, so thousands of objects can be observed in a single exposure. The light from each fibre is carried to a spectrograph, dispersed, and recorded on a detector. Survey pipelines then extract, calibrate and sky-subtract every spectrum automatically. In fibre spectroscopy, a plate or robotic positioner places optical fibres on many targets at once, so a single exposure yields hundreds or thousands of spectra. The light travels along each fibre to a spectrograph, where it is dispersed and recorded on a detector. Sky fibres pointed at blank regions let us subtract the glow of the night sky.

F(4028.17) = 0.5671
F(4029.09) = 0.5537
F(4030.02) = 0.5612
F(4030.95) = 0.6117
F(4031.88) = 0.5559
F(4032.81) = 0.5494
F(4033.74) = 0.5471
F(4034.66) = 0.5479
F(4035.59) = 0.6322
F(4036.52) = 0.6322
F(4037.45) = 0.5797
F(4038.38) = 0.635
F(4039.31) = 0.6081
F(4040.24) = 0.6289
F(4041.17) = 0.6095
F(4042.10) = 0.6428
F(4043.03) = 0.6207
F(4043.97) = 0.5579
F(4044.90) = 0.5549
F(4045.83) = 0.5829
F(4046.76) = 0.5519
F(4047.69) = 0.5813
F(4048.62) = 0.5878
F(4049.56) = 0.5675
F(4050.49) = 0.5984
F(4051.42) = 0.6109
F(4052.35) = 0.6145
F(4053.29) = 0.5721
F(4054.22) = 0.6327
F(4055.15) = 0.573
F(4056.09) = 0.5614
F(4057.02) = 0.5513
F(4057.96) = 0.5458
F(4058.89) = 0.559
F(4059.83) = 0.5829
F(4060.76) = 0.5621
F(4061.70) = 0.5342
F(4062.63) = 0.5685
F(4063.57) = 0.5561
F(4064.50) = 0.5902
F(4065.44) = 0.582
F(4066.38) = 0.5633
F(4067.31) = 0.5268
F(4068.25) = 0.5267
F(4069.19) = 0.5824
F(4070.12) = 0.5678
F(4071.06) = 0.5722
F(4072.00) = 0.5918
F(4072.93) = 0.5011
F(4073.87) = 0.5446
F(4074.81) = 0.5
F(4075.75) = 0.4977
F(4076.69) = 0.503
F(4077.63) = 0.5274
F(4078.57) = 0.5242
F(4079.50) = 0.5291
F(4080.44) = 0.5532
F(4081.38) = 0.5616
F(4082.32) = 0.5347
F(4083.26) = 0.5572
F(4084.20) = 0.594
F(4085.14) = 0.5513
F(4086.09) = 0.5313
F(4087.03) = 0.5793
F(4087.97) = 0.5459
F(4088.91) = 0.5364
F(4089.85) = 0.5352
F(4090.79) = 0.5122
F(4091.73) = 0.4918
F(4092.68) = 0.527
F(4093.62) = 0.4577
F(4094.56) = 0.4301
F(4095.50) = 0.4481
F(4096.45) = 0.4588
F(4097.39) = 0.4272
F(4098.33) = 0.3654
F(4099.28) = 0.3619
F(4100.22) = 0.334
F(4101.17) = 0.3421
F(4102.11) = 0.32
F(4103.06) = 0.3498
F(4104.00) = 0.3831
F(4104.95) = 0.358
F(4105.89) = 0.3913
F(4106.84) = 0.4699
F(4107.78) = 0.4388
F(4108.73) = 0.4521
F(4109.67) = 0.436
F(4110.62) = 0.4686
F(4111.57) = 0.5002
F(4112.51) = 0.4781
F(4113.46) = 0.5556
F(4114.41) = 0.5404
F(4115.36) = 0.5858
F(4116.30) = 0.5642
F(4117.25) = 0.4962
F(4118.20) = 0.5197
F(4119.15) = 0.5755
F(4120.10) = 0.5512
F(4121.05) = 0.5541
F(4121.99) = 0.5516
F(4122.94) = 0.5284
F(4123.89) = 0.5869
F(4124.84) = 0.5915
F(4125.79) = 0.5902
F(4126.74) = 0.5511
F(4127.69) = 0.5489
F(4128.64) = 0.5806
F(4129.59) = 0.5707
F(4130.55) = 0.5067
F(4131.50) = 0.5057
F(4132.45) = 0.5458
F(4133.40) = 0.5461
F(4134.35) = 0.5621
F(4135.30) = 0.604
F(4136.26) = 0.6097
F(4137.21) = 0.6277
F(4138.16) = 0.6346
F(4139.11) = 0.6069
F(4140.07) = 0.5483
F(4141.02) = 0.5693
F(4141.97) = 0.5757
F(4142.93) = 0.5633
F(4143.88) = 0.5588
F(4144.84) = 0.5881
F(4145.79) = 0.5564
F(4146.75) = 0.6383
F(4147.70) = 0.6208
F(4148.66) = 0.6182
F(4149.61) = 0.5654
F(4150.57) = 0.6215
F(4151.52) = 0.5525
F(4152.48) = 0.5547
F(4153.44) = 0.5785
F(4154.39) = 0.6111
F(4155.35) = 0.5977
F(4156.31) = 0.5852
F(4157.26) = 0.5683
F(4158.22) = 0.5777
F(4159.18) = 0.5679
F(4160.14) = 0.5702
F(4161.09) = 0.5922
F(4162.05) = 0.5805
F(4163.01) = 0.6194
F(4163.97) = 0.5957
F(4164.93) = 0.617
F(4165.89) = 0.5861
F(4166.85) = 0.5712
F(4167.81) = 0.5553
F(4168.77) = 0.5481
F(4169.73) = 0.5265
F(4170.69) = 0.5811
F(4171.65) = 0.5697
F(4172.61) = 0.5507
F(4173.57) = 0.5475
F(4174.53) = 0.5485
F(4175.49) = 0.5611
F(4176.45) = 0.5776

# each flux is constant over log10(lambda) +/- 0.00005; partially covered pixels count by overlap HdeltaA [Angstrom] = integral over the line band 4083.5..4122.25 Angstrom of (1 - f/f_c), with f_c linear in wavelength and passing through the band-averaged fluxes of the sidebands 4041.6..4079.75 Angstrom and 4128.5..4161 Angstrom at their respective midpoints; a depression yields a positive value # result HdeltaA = 6.4 Angstrom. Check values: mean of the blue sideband 0.564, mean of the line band 0.477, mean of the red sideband 0.579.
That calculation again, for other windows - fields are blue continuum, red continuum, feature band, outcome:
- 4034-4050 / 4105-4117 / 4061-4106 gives 2.7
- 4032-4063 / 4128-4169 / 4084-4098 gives 1.9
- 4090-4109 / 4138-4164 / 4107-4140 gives -3.3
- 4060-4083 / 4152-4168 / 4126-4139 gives 0.1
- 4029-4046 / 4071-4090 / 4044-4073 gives -0.2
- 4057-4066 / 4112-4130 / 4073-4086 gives 0.6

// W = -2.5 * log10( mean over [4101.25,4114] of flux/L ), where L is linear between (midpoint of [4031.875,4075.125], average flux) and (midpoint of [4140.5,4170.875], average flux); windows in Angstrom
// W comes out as 0.33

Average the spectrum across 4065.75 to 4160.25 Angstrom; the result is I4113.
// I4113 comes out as 0.529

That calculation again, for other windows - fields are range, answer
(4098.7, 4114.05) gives 0.415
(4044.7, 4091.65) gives 0.557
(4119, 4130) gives 0.565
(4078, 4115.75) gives 0.475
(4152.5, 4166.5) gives 0.588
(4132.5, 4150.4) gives 0.588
